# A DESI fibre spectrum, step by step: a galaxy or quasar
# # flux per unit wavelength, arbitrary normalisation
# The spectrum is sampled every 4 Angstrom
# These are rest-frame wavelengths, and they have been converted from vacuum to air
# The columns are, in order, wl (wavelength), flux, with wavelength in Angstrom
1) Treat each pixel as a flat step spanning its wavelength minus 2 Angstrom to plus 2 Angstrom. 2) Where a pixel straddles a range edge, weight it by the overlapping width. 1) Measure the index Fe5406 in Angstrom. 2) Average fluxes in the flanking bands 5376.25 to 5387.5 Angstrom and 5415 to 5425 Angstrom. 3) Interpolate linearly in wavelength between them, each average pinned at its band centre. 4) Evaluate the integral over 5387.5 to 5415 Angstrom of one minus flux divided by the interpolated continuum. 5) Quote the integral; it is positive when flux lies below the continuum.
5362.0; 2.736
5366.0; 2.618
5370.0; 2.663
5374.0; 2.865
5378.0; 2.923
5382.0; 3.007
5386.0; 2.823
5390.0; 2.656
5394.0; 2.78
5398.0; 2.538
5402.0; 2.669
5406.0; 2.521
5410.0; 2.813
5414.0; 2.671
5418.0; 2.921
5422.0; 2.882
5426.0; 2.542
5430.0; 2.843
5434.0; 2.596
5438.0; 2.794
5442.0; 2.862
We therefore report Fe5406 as 2.0 Angstrom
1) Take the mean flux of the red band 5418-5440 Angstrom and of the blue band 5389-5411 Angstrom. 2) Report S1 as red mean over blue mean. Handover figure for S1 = 1.0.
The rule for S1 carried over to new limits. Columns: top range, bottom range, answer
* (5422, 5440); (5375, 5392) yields 0.95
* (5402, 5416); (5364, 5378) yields 0.97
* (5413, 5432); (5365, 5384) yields 0.98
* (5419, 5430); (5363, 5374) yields 1.02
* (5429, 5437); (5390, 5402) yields 1.02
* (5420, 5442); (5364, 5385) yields 0.97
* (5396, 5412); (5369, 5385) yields 0.92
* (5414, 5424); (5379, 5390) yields 1.00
